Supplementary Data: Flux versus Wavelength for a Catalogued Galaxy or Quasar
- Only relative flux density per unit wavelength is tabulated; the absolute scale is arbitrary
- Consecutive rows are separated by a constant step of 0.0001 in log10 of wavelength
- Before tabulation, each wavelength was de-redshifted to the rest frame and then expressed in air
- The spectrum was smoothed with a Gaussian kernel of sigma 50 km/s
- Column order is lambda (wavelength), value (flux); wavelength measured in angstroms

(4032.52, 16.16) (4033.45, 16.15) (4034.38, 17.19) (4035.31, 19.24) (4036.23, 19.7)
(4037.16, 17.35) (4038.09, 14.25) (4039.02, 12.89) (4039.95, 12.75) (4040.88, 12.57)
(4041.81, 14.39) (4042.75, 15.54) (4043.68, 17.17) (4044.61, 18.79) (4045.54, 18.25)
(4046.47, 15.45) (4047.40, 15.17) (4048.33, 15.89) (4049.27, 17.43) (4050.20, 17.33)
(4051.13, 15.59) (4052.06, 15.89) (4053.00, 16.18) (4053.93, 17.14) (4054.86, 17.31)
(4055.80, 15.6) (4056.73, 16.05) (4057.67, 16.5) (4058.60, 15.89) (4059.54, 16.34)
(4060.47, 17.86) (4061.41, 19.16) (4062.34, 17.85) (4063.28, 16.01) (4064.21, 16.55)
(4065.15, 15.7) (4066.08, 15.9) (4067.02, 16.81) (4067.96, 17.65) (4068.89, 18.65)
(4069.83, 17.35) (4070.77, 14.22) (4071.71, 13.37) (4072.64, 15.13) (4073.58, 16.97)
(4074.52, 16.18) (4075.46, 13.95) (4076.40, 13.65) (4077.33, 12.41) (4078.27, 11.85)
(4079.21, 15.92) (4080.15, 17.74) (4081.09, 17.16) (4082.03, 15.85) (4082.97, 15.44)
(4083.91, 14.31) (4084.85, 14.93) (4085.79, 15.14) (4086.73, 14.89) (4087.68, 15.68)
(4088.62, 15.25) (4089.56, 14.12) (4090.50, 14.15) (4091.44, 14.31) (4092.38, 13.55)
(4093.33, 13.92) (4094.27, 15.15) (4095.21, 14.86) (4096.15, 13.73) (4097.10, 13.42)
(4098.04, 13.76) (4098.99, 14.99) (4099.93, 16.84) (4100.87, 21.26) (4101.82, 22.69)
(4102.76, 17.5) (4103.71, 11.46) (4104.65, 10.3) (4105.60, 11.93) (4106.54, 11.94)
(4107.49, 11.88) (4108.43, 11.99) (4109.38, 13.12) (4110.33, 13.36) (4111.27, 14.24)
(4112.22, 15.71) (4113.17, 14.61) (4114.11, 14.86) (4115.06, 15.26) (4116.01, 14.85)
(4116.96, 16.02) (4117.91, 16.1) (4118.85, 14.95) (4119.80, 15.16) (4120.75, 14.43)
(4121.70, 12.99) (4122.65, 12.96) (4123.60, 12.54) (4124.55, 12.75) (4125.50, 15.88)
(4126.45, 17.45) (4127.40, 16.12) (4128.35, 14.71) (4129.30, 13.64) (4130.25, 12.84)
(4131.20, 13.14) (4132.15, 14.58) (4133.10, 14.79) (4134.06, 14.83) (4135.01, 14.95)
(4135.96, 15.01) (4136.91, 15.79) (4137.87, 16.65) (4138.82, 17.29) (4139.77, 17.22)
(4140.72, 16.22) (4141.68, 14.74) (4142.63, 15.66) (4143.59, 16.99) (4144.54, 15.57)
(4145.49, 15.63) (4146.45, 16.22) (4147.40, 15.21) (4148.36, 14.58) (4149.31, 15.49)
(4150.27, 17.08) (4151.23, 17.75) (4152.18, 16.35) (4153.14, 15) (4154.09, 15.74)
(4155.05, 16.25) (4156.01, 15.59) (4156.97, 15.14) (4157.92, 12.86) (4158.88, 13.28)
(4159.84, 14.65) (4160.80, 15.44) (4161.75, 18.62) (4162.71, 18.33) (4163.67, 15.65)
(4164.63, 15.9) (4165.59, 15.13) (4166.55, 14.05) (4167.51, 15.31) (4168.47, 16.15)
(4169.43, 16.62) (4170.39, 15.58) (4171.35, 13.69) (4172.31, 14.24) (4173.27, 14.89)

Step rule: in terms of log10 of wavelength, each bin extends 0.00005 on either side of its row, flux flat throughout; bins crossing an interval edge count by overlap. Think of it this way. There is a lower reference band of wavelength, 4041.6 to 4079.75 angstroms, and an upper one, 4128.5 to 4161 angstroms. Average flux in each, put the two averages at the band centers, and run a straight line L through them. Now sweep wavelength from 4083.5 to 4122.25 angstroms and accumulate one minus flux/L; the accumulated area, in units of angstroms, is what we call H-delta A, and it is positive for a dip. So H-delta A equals 2.8 angstroms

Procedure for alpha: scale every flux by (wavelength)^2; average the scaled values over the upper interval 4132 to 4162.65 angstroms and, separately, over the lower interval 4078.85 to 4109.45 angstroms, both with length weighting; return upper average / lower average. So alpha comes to 1.09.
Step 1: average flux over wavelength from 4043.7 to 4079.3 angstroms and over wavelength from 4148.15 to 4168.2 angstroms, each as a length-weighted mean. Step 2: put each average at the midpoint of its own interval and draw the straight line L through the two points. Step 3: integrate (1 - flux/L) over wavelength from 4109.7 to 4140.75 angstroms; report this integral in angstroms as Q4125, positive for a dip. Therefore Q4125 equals 1.9 angstroms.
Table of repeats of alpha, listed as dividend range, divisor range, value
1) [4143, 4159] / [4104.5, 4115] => 1.20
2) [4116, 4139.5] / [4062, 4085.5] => 0.97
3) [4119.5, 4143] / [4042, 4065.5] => 0.93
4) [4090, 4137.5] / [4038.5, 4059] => 0.94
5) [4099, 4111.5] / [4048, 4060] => 0.91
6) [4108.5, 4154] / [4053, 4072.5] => 0.94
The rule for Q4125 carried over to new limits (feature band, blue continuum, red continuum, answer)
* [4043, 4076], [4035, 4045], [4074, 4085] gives -2.3 angstroms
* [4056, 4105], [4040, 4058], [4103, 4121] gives -2.0 angstroms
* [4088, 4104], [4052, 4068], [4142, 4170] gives 0.9 angstroms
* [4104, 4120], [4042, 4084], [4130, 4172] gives 2.0 angstroms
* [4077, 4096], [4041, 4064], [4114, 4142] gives 1.2 angstroms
